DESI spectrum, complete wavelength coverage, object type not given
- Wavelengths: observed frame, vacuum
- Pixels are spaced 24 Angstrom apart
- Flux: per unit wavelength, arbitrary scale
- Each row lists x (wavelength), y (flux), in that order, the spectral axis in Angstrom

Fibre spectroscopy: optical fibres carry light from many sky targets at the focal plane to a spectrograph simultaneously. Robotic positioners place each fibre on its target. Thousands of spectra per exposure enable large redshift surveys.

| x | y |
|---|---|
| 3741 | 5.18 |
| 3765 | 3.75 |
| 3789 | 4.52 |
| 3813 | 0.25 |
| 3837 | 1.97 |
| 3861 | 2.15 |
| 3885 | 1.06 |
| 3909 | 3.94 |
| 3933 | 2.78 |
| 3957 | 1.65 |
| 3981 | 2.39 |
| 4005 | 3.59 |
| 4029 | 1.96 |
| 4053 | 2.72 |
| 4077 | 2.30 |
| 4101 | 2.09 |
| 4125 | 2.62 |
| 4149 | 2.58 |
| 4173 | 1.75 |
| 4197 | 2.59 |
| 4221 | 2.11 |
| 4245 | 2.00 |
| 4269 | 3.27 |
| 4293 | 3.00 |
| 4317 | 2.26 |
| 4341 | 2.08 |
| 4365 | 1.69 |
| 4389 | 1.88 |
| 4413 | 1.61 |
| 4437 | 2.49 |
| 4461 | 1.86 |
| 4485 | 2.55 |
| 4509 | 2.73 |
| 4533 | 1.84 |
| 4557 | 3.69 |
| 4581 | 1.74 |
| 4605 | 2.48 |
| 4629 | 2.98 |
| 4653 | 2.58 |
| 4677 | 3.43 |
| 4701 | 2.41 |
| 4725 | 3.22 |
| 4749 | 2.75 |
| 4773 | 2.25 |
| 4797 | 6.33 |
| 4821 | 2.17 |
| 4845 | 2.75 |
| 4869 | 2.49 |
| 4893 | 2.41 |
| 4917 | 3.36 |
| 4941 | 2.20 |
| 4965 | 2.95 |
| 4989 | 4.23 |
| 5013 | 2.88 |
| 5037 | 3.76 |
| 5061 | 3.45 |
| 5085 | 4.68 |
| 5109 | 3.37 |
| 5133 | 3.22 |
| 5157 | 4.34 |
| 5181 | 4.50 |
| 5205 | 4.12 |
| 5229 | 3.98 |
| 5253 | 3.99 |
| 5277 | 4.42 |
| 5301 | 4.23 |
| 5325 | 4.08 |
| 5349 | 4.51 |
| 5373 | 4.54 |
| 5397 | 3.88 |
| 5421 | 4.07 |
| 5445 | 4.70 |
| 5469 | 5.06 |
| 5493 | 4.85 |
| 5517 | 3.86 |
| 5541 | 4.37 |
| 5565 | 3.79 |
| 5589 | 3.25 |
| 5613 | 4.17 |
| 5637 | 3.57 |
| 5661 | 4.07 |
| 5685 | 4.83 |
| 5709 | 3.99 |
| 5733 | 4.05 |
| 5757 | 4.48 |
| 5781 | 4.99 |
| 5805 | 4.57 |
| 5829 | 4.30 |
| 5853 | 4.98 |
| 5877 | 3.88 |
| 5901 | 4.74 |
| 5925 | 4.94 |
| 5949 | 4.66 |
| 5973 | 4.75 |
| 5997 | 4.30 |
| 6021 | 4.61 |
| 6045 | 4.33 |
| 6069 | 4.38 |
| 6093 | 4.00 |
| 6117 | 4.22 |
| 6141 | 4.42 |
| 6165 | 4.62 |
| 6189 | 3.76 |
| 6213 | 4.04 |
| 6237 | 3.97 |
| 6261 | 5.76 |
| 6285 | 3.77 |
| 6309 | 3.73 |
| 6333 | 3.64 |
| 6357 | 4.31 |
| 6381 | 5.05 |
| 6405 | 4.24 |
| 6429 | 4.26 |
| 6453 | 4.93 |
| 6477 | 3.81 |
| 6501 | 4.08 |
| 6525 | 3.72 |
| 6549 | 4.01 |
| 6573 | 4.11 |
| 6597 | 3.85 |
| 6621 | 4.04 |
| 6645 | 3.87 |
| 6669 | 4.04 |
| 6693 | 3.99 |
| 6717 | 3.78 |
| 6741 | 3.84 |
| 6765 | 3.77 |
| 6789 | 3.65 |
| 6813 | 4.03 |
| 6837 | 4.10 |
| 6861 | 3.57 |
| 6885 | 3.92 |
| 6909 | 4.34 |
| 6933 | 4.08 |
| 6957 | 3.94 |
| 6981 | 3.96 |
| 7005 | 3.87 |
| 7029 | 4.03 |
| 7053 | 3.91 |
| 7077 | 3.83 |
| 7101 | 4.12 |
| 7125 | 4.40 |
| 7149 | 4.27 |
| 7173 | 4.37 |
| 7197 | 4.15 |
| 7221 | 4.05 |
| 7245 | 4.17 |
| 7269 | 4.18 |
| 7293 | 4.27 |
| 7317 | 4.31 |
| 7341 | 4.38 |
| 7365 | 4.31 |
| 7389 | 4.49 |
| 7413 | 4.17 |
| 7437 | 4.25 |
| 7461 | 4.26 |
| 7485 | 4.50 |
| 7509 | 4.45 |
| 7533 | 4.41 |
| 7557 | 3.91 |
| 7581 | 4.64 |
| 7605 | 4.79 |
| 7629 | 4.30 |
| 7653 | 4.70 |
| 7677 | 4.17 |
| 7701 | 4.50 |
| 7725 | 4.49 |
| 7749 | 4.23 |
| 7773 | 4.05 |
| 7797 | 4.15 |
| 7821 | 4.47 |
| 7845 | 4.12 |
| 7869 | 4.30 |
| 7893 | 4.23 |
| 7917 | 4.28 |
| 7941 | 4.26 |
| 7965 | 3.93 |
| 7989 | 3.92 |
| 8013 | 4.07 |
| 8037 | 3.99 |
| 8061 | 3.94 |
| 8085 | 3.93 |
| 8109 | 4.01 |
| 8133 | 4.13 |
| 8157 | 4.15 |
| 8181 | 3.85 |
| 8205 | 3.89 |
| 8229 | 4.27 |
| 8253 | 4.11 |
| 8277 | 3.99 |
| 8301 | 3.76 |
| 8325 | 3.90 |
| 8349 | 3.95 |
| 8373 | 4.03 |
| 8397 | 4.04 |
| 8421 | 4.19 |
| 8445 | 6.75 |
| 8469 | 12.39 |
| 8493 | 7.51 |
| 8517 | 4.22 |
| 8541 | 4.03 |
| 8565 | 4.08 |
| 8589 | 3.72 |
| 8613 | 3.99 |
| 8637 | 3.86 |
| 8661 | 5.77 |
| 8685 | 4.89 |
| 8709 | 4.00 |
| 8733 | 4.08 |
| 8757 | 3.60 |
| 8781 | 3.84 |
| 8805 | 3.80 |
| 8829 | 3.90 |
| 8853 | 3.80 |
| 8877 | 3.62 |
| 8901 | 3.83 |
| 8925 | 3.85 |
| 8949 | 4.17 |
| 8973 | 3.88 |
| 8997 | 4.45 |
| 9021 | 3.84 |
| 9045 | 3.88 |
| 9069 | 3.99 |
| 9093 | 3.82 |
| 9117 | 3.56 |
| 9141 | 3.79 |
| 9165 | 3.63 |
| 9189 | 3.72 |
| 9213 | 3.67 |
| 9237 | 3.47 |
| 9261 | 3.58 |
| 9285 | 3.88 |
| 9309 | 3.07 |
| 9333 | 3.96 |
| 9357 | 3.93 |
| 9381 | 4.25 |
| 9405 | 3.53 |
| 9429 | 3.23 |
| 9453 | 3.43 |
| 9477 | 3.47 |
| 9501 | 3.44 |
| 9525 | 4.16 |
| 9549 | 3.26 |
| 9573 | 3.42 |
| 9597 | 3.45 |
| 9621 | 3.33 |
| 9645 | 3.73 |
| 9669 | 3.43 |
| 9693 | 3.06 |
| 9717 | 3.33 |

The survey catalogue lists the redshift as 0.29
